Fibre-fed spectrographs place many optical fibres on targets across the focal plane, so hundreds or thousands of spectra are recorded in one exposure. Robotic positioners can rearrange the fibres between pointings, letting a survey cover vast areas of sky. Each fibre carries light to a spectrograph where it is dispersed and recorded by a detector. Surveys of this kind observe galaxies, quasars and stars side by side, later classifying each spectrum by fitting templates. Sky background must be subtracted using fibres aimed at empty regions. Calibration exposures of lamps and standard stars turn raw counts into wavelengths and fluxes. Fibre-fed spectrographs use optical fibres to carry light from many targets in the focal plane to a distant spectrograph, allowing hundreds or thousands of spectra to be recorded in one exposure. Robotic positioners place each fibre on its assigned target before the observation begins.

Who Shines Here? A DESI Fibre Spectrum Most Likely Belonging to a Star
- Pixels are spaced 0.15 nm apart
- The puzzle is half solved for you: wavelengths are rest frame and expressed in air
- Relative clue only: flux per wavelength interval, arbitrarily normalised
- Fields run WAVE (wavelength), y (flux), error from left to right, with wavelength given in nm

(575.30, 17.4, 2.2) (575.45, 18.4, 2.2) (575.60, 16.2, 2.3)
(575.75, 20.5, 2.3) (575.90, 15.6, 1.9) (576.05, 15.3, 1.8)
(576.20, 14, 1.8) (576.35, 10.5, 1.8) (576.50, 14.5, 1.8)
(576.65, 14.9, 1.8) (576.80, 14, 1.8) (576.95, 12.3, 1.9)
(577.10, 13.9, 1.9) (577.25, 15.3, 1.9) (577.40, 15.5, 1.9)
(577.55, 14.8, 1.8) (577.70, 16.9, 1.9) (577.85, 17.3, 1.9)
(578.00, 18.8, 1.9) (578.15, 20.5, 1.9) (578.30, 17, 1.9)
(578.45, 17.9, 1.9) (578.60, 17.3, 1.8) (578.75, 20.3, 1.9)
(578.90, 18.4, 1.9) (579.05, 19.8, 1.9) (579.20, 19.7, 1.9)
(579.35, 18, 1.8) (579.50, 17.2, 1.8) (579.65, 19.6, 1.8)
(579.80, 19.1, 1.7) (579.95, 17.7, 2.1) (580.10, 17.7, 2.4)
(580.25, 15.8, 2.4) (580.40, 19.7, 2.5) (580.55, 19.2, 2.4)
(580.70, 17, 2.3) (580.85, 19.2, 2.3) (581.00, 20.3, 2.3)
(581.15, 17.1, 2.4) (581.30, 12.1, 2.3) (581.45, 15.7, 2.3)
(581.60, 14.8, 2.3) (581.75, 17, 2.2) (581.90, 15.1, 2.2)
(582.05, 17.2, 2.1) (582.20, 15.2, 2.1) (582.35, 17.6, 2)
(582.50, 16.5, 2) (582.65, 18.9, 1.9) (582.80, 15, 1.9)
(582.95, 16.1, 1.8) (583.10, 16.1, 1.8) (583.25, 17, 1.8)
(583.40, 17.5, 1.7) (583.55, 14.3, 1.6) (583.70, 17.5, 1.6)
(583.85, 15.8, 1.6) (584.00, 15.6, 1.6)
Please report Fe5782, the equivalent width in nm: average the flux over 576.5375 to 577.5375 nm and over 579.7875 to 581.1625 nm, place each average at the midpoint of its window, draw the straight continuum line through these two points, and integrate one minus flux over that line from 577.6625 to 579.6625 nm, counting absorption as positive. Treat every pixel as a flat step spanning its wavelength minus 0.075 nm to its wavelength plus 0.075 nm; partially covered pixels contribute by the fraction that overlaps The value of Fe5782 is -0.28 nm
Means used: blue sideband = 14.4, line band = 18.5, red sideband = 18.3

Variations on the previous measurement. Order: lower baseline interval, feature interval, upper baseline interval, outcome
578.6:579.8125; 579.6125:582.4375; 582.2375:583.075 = 0.09 nm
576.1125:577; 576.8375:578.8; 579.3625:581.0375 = -0.19 nm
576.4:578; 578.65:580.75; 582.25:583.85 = -0.38 nm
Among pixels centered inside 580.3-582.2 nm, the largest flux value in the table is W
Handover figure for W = 20.3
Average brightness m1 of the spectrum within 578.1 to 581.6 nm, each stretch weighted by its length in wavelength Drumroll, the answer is 18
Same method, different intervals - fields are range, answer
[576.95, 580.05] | 17.6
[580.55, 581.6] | 16.9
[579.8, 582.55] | 17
